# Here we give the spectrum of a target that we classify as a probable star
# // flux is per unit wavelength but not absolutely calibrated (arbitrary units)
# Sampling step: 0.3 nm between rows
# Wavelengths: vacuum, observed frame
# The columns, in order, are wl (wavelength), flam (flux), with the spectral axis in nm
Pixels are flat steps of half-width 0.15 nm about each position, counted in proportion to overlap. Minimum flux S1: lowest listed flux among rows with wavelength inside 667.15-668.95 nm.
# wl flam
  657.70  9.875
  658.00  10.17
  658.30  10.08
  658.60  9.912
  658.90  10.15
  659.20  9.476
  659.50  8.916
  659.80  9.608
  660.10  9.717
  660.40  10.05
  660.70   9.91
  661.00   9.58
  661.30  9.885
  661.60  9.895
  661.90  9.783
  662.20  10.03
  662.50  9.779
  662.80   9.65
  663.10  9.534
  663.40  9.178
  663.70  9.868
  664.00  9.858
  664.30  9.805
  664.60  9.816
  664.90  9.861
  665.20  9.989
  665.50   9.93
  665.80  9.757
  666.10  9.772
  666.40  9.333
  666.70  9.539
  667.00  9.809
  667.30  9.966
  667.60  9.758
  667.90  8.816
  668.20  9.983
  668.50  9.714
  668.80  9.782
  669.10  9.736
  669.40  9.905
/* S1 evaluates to 8.816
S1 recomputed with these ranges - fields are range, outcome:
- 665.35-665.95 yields 9.757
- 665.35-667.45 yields 9.333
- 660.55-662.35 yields 9.58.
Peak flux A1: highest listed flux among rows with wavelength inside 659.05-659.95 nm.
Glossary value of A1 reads 9.608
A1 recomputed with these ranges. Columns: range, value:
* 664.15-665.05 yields 9.861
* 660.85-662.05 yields 9.895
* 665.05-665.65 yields 9.989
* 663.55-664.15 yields 9.868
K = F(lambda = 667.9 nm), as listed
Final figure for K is 8.816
